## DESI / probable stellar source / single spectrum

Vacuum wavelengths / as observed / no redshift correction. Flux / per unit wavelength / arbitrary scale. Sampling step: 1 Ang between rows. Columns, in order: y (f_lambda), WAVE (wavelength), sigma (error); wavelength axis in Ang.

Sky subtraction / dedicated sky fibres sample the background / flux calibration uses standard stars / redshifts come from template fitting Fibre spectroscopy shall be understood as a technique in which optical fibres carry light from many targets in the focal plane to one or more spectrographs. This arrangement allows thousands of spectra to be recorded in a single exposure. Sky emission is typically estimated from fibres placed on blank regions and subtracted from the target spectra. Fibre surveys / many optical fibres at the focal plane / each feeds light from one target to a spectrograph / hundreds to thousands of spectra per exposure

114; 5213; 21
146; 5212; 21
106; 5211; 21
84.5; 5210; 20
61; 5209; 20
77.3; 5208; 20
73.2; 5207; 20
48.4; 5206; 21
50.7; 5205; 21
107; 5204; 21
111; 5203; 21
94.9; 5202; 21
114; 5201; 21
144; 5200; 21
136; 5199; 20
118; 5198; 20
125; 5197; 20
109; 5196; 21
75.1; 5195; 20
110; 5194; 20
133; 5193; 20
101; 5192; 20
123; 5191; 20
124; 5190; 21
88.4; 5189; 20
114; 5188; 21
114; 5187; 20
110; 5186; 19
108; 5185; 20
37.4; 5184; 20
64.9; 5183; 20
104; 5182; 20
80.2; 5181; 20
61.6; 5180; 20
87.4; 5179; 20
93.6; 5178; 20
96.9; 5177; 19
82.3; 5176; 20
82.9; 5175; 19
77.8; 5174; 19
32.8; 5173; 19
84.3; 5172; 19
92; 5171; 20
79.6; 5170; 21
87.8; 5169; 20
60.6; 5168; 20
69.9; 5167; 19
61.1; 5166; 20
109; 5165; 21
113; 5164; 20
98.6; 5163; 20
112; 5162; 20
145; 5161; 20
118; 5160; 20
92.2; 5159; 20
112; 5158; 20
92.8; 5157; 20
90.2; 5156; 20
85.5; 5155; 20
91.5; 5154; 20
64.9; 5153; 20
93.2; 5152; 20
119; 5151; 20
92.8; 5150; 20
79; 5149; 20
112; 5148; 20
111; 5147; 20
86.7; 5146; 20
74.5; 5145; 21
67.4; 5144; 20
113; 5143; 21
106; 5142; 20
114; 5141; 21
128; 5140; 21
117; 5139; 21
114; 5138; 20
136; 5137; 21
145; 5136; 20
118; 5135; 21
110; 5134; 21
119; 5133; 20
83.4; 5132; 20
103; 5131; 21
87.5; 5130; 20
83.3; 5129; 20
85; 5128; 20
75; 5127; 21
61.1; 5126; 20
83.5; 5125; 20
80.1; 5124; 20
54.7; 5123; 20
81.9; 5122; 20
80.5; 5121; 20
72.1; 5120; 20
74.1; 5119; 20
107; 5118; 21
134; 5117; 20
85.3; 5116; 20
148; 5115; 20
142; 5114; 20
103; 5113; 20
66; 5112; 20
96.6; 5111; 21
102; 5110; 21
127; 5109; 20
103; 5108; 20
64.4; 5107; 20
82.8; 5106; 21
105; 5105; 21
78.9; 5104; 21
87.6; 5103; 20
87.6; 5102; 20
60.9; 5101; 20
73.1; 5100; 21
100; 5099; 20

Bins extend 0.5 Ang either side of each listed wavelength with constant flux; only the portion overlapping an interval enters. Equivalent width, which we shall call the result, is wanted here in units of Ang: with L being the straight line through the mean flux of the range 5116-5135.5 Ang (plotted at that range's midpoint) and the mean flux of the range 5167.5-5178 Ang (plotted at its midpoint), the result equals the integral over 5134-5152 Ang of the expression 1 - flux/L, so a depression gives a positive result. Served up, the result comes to -4.7 Ang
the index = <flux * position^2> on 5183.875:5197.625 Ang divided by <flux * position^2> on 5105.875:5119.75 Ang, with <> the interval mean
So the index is 1.08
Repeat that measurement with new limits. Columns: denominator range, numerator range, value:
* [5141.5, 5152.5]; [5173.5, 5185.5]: 0.86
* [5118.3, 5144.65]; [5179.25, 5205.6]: 1.09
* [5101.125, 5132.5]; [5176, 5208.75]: 1.11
